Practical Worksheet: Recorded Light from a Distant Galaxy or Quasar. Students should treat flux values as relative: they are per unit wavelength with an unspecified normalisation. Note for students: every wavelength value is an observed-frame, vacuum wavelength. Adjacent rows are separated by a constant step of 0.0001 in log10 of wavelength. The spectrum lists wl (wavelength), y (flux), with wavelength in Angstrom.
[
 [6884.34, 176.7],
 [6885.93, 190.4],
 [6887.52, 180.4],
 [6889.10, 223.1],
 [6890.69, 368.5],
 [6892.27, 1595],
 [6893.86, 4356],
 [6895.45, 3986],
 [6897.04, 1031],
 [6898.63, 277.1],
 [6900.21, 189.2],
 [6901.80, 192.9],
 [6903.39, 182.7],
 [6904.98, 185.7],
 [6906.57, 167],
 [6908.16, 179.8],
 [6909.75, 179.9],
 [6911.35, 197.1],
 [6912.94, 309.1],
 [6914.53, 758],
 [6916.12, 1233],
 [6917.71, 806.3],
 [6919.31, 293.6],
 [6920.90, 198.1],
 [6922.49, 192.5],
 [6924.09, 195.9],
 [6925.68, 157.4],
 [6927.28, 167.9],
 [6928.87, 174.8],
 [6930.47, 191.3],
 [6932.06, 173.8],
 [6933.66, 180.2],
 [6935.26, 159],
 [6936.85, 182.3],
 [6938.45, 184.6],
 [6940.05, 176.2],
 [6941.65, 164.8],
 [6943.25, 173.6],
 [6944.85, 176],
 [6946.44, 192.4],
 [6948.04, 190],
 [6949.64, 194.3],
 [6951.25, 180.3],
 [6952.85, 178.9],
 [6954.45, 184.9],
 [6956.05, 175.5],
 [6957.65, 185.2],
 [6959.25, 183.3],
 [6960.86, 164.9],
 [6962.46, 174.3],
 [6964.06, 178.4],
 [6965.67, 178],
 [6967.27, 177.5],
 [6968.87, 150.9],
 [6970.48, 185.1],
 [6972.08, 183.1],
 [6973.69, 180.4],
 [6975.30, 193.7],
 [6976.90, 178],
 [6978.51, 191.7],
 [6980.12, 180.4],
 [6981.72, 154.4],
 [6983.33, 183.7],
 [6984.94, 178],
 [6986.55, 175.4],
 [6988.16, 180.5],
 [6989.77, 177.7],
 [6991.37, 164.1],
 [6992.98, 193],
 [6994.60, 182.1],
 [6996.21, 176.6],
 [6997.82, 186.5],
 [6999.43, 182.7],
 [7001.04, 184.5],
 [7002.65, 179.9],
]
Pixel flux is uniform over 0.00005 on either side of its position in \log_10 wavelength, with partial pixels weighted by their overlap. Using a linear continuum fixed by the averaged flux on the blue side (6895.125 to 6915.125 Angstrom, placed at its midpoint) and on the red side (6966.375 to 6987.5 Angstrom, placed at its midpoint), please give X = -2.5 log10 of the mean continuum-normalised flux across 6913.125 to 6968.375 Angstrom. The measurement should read 0.41 mag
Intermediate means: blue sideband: 521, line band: 249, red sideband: 178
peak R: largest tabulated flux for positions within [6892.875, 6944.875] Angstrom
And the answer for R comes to 4356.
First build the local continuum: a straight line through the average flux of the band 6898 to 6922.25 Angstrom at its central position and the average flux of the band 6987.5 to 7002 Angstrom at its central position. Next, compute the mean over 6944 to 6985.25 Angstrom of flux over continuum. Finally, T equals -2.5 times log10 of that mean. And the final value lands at 0.31 mag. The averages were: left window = 354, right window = 181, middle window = 180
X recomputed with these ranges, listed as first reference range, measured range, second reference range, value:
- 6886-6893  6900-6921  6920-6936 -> -0.20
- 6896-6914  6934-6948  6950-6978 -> 0.33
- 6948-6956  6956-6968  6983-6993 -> 0.03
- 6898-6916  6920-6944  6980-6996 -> 0.39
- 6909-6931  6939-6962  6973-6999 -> 0.47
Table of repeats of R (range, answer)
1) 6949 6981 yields 194.3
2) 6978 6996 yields 193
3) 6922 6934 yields 195.9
